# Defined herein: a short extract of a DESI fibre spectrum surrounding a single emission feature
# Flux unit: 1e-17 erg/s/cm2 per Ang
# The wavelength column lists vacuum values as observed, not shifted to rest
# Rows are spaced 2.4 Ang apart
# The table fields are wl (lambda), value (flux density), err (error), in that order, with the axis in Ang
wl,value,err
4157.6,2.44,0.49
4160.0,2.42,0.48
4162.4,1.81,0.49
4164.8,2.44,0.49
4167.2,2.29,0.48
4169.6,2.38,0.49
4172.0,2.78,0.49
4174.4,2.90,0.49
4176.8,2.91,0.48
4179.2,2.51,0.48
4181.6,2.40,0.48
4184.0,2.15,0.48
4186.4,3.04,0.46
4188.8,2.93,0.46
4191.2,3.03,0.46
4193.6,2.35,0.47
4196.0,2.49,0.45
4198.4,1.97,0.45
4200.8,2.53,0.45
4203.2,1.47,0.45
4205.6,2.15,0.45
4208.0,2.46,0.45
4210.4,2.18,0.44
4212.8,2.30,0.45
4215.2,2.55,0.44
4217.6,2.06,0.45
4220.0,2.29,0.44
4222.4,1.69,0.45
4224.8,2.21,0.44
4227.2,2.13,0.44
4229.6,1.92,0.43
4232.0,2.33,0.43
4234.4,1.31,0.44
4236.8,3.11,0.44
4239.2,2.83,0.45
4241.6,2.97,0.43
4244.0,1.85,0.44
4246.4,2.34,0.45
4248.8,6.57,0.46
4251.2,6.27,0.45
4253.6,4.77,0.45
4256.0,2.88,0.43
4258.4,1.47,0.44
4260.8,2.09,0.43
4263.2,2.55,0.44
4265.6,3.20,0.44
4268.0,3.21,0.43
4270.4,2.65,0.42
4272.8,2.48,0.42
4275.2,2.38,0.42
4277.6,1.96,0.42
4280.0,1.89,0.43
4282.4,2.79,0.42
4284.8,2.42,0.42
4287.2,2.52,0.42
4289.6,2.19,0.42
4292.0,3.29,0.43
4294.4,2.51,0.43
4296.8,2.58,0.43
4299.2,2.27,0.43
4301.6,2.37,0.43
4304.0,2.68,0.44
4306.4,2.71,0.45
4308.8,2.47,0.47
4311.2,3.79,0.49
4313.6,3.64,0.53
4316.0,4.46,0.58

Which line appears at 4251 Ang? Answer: [O II]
